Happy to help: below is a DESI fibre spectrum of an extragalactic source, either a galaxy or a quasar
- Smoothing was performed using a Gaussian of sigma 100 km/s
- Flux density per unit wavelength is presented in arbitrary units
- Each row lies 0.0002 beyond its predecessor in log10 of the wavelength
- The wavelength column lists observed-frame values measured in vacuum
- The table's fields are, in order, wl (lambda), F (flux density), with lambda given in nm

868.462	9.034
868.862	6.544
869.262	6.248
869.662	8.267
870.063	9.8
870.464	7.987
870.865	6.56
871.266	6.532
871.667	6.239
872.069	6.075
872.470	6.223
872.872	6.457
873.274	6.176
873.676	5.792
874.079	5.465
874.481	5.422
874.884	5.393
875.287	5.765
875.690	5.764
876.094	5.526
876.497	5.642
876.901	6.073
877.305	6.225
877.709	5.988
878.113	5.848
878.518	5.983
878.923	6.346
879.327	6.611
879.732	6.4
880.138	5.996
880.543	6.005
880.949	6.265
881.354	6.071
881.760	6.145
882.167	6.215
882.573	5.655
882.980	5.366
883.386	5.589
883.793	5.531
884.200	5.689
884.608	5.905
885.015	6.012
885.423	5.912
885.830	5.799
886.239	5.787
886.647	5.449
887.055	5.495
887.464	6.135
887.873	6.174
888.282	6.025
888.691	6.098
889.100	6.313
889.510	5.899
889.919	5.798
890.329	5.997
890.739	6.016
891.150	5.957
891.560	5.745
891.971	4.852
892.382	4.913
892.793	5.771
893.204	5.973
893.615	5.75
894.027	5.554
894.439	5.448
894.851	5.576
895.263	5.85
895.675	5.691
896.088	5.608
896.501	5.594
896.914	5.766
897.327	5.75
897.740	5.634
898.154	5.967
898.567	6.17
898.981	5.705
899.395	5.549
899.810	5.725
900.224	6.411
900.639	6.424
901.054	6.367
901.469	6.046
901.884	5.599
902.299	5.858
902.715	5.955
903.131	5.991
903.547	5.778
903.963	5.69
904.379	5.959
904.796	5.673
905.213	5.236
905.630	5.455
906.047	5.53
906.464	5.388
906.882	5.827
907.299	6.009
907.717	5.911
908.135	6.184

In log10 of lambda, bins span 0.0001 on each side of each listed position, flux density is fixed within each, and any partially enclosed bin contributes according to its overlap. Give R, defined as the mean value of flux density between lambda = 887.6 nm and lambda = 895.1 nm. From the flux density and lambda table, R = 5.77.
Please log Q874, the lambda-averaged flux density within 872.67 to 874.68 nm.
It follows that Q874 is 5.86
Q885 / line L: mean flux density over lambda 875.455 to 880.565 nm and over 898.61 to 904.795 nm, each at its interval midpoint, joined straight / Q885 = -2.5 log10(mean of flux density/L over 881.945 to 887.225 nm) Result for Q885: 0.05 mag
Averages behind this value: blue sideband 6.03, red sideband 5.93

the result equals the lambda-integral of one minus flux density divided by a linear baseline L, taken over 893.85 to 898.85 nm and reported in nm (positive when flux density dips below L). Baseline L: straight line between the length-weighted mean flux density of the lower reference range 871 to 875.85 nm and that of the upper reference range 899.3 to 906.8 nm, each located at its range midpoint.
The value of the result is 0.11 nm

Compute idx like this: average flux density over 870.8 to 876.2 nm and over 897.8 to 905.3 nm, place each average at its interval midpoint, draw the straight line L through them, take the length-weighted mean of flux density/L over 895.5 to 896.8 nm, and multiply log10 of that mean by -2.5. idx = 0.05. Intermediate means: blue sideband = 5.95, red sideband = 5.9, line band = 5.64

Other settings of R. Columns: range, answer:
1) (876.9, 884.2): 6.01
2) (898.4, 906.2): 5.85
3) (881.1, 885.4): 5.83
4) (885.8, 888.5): 5.84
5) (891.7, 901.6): 5.75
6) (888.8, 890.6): 6.01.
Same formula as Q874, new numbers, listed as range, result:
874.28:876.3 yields 5.57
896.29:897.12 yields 5.68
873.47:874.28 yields 5.63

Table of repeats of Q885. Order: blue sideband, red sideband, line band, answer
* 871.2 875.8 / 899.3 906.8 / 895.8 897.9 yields 0.032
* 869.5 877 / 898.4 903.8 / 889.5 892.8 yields 0.087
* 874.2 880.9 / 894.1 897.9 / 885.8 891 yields -0.029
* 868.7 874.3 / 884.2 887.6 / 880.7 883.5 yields 0.024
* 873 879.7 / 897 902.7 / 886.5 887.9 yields 0.025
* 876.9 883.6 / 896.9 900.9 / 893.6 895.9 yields 0.059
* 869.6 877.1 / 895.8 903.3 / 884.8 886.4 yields 0.045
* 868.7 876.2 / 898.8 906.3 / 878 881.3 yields 0.019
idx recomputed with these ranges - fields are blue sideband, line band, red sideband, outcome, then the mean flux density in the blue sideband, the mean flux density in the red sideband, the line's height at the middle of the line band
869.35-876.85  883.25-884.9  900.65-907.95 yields 0.09 mag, 6.38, 5.8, 6.18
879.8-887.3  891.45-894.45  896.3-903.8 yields 0.07 mag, 5.84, 5.9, 5.88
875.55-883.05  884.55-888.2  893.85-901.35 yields 0.02 mag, 6.02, 5.83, 5.94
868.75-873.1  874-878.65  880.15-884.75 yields 0.12 mag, 7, 5.86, 6.47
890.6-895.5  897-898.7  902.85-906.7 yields -0.05 mag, 5.61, 5.64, 5.62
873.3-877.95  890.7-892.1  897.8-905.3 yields 0.04 mag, 5.75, 5.9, 5.84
